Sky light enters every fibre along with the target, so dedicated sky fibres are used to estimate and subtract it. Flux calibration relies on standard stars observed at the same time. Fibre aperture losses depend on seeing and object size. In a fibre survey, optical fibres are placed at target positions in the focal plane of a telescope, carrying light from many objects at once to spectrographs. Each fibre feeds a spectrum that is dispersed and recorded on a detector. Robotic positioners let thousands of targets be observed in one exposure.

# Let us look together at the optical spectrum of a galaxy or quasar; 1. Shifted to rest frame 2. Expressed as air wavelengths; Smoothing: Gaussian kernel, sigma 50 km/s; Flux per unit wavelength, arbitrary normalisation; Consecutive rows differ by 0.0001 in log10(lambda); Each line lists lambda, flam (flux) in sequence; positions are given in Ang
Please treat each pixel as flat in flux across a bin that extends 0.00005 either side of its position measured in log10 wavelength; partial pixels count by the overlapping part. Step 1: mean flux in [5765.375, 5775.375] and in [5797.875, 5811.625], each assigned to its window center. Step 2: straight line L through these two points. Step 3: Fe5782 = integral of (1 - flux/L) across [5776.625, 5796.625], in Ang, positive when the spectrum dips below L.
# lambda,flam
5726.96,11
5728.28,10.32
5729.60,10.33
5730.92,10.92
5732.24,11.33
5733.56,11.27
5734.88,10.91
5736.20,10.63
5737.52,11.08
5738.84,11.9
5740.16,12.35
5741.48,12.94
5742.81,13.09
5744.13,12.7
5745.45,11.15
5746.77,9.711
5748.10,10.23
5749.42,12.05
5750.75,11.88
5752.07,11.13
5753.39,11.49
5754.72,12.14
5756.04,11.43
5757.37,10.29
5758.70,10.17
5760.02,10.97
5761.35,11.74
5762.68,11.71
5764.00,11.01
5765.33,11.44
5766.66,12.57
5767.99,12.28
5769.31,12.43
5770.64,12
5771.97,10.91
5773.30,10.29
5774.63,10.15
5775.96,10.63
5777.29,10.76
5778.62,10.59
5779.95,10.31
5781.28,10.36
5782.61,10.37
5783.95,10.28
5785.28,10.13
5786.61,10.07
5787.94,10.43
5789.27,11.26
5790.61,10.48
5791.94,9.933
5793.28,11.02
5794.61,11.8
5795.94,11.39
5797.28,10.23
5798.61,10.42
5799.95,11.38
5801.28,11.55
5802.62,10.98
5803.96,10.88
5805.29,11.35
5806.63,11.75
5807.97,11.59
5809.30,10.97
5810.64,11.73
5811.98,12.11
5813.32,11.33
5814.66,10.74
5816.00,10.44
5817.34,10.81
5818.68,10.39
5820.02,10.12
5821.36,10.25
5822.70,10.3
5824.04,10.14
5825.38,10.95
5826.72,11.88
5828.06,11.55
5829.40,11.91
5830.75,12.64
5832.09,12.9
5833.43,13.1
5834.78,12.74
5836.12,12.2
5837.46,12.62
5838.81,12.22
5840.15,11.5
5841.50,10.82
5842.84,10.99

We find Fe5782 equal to 1.4 Ang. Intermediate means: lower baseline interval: 11.5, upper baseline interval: 11.3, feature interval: 10.6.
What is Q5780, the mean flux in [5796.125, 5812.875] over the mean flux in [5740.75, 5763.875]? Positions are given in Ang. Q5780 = 1.0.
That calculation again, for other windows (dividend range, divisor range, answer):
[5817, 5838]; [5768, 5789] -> 1.08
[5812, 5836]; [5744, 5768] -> 1.00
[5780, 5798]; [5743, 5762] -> 0.94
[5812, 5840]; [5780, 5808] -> 1.06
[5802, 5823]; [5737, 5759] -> 0.95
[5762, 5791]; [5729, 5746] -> 0.94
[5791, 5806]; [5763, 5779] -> 0.97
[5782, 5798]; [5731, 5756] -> 0.92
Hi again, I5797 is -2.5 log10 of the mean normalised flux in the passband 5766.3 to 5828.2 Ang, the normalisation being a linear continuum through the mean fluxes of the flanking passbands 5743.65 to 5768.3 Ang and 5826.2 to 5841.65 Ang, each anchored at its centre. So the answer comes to 0.08 mag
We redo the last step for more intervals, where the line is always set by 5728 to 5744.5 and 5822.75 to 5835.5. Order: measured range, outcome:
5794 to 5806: 0.064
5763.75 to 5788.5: 0.076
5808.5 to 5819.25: 0.072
